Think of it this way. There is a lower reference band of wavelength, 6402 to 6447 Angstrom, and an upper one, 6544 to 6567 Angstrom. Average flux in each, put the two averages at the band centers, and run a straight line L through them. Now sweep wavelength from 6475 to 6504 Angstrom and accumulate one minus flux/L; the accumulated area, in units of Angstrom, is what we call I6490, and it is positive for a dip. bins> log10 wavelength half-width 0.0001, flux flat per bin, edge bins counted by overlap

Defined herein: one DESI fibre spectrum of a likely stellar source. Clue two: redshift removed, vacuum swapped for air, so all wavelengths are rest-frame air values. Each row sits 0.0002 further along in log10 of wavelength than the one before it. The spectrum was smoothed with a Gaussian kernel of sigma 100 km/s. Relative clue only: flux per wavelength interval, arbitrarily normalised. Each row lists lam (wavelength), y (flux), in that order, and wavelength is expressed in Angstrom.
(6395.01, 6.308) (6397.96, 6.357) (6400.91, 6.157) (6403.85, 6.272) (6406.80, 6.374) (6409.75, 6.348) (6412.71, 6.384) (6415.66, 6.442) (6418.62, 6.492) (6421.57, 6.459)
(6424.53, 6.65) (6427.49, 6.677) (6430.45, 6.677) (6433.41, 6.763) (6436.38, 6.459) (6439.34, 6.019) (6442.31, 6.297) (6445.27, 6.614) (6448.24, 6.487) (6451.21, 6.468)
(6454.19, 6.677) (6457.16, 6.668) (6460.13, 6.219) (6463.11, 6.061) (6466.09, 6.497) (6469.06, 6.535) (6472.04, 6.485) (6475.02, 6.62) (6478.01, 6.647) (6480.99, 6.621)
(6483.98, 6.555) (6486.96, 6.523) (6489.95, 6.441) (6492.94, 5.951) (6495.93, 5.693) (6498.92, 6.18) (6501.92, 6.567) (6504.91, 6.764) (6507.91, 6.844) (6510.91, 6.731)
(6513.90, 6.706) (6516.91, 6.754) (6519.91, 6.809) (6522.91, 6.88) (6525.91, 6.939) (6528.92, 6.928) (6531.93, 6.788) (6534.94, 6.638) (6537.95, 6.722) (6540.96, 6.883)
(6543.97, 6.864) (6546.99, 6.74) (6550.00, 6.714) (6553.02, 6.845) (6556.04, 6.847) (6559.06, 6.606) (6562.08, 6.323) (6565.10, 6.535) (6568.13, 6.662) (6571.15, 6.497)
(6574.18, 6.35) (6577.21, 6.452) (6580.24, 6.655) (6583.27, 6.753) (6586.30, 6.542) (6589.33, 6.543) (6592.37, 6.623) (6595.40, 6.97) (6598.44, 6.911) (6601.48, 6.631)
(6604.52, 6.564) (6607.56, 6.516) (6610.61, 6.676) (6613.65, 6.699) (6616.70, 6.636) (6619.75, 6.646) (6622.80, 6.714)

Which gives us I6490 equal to 0.8 Angstrom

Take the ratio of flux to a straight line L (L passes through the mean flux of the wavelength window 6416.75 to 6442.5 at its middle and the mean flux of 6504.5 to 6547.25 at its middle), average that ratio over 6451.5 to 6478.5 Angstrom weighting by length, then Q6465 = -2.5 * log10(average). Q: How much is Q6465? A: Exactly 0.02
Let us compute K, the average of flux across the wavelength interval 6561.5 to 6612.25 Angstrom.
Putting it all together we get 6.61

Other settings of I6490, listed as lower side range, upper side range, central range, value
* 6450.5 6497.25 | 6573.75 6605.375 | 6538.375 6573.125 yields -0.5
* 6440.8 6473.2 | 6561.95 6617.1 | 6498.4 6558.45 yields -2.1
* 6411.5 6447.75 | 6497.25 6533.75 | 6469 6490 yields 0.2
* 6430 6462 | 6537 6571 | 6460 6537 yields 0.3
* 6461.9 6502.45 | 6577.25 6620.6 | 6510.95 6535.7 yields -1.2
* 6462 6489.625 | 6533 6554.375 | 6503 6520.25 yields -0.3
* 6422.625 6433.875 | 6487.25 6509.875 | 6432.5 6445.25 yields 0.5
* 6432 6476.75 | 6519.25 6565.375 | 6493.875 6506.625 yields 0.6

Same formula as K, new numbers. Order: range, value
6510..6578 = 6.71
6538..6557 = 6.81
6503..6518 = 6.75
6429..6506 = 6.44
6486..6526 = 6.54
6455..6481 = 6.48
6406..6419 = 6.4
